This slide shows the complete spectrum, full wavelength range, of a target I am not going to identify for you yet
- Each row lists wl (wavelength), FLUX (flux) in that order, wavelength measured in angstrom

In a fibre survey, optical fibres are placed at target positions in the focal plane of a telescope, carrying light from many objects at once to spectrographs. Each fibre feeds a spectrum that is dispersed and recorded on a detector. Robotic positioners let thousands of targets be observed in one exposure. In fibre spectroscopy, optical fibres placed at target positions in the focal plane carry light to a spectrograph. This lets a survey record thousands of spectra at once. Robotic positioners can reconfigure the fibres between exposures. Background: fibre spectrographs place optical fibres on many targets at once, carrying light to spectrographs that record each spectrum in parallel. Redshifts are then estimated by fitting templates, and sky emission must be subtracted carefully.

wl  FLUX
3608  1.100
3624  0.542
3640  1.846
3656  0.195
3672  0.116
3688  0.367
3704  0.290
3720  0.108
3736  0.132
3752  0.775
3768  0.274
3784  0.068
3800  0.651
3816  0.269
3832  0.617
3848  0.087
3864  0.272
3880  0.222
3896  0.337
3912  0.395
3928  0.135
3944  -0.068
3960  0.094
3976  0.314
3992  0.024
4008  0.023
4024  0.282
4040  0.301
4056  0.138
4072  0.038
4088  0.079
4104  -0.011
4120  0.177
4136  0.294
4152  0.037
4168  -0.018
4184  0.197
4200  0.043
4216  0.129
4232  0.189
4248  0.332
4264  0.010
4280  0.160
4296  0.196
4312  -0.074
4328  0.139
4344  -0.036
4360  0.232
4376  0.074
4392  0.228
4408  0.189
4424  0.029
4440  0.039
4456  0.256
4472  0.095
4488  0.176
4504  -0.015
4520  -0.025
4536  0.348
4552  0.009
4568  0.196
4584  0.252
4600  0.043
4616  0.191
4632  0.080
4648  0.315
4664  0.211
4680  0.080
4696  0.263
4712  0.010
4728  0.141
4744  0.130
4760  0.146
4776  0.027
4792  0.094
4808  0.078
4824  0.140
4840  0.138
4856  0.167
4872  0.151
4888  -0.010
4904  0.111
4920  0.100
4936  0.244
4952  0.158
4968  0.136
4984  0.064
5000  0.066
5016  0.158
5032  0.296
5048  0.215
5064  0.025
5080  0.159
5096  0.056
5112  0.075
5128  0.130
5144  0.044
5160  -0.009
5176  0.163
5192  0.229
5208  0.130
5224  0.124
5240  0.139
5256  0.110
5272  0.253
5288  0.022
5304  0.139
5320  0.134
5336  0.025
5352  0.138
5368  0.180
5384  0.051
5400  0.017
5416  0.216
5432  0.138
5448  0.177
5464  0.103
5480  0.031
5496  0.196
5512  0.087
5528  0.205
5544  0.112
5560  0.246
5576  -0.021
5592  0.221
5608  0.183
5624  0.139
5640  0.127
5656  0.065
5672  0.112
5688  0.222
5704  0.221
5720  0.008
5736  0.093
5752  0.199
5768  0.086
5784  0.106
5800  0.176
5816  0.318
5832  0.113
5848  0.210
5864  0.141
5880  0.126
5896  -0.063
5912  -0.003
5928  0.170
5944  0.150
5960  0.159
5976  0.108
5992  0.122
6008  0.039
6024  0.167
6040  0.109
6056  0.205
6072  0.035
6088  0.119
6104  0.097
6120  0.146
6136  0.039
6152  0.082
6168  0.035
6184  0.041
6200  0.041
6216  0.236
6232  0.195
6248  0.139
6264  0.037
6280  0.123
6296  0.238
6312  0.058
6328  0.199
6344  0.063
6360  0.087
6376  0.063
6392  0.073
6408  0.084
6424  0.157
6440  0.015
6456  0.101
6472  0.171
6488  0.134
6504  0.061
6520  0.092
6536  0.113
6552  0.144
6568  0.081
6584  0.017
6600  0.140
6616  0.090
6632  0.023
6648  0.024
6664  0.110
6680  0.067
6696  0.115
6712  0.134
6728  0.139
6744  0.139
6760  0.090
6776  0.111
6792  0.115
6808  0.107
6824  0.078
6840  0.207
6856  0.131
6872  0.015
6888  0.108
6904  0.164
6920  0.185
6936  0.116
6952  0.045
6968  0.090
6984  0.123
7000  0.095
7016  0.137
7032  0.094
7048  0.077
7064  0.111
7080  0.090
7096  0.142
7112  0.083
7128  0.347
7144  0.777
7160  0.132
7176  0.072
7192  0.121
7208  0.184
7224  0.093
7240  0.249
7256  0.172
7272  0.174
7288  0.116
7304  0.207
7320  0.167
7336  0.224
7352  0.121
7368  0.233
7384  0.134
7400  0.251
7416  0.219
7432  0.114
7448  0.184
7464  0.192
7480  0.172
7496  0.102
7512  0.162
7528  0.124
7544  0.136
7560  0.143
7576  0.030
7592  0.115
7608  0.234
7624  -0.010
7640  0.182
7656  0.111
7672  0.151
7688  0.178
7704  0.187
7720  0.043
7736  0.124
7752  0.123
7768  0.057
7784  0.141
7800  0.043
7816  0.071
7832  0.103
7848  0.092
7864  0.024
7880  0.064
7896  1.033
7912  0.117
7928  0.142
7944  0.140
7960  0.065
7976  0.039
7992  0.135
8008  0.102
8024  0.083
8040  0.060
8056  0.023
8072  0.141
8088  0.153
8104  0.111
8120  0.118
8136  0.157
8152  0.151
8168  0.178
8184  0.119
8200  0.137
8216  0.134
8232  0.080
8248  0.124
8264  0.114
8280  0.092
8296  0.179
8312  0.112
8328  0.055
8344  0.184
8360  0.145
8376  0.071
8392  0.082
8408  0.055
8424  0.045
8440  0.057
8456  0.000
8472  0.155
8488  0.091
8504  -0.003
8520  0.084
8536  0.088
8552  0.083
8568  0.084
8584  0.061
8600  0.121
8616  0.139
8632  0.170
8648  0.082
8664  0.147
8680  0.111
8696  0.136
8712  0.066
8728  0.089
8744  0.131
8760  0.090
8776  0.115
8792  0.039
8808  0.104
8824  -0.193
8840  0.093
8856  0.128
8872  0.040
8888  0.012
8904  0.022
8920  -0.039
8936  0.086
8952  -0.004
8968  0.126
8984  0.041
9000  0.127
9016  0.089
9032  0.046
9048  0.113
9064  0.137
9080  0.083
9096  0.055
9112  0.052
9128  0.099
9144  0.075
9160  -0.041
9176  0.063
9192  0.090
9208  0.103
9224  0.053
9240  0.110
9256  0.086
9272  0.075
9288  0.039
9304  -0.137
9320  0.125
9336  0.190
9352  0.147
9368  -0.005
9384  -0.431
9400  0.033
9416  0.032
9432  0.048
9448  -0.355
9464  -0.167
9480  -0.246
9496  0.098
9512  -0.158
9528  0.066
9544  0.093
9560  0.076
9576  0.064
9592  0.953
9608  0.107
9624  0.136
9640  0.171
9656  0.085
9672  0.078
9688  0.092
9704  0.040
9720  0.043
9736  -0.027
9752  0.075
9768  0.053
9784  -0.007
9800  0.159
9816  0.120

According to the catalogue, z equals 0.91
